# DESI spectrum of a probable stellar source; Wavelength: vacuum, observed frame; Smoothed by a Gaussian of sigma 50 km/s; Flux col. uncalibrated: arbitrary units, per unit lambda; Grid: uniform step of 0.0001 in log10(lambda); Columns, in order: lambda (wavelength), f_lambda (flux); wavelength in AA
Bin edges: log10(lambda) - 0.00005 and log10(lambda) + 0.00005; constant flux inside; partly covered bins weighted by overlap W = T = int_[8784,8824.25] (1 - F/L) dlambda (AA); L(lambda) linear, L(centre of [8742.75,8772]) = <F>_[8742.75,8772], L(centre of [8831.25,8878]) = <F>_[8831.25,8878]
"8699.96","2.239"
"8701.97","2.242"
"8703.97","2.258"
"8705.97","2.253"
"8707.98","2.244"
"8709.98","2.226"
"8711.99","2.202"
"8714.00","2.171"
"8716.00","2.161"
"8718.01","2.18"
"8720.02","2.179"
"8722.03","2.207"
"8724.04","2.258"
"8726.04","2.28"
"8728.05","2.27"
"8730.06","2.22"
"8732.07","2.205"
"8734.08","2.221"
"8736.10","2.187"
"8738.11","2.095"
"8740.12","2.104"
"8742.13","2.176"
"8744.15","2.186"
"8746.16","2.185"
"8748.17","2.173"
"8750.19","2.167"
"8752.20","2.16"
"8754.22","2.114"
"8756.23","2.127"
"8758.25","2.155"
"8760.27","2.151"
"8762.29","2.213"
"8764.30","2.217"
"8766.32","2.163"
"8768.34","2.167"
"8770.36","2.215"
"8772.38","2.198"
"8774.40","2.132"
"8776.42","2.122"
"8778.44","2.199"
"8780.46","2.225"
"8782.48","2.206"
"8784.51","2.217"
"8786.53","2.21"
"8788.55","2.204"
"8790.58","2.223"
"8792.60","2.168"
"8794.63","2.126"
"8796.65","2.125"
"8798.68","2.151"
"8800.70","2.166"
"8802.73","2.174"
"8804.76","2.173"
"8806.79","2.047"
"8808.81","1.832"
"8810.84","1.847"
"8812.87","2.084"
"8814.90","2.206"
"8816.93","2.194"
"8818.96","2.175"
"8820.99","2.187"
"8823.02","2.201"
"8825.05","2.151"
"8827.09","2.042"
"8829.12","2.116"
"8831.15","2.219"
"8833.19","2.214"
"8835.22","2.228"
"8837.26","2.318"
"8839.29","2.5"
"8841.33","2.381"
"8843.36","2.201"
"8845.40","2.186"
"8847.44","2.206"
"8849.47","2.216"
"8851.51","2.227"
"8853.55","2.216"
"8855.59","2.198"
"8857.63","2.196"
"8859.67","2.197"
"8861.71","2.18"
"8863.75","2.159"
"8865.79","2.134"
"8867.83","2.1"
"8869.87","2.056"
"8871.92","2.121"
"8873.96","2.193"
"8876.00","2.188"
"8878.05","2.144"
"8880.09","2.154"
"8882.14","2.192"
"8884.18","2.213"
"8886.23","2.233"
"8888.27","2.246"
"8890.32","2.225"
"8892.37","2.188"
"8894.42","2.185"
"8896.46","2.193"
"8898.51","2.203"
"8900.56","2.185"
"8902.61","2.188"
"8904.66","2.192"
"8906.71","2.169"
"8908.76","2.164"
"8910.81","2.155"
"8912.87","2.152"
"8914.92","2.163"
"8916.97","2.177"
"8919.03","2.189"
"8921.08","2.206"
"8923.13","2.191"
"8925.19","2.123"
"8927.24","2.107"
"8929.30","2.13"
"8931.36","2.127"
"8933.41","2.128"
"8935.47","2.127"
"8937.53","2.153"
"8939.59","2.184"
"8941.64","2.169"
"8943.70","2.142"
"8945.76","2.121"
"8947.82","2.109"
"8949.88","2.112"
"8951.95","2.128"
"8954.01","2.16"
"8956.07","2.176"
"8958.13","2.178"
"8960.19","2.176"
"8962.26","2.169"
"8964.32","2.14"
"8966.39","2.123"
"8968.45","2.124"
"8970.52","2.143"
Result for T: 1.0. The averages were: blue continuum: 2.17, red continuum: 2.21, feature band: 2.13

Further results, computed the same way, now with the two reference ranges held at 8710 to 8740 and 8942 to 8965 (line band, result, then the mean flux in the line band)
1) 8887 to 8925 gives -0.5 AA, 2.19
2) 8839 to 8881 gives -0.5 AA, 2.19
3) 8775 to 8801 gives 0.1 AA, 2.18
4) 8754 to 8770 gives 0.2 AA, 2.17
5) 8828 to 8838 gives -0.2 AA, 2.21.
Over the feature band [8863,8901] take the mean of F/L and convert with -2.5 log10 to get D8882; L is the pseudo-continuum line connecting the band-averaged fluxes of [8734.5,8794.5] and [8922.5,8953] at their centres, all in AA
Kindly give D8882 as -0.013 mag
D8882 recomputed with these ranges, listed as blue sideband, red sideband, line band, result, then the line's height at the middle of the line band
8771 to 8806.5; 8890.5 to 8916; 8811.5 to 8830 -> 0.016 mag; 2.18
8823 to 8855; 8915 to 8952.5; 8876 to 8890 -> -0.004 mag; 2.19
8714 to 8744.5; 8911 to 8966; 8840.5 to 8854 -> -0.031 mag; 2.17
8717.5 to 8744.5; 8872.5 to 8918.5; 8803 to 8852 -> 0.009 mag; 2.19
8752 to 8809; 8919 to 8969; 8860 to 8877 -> 0.005 mag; 2.15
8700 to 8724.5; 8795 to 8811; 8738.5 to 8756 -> 0.003 mag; 2.16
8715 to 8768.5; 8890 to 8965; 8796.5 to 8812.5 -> 0.058 mag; 2.18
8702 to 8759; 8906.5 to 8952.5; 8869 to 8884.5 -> 0.002 mag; 2.16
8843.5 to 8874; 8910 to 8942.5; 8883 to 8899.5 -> -0.024 mag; 2.16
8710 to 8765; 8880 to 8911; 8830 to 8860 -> -0.027 mag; 2.19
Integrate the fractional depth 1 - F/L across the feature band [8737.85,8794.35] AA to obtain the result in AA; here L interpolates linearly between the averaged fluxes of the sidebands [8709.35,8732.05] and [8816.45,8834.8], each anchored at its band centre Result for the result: 0.5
